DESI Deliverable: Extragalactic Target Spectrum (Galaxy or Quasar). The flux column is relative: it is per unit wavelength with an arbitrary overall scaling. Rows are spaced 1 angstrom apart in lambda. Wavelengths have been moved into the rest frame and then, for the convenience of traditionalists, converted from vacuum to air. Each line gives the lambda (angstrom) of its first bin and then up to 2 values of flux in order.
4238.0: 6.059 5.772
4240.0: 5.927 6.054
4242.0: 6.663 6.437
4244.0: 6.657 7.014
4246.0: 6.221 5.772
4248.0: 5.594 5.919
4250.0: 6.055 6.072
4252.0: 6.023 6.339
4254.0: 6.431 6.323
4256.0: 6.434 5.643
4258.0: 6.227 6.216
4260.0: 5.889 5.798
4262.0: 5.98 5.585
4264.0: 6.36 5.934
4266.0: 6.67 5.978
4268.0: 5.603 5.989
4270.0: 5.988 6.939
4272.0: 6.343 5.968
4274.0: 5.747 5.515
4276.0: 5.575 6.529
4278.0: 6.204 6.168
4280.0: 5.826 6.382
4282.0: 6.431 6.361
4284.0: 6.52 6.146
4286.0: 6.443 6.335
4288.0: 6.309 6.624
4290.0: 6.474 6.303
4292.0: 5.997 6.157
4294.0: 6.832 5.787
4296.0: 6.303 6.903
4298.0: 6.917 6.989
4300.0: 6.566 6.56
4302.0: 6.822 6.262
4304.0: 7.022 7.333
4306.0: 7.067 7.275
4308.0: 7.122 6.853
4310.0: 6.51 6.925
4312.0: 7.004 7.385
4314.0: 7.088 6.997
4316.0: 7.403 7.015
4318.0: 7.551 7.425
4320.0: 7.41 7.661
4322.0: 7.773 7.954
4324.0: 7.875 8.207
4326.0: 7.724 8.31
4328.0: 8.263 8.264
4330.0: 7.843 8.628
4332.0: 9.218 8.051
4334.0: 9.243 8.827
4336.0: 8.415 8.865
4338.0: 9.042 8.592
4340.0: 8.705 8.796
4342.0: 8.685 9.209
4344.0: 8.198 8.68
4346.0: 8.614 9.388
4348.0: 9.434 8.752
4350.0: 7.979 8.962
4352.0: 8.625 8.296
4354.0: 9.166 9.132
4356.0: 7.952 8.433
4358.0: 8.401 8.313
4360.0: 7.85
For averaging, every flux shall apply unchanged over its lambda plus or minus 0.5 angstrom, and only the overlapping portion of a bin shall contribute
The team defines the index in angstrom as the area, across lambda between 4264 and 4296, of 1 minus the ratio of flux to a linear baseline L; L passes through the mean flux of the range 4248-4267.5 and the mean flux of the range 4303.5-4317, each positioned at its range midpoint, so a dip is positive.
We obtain 1.5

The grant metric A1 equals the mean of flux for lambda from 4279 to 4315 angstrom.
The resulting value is 6.62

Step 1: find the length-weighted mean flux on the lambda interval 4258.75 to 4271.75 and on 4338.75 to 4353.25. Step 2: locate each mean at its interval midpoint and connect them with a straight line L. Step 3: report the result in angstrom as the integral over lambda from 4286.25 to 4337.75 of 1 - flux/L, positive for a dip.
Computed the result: 2.2 angstrom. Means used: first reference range 6.07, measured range 7.31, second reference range 8.74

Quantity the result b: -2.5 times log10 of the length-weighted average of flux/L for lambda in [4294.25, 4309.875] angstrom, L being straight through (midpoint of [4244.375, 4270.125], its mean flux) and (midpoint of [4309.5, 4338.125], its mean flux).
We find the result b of 0.08 mag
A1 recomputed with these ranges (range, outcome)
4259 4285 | 6.09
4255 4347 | 7.05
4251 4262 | 6.12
